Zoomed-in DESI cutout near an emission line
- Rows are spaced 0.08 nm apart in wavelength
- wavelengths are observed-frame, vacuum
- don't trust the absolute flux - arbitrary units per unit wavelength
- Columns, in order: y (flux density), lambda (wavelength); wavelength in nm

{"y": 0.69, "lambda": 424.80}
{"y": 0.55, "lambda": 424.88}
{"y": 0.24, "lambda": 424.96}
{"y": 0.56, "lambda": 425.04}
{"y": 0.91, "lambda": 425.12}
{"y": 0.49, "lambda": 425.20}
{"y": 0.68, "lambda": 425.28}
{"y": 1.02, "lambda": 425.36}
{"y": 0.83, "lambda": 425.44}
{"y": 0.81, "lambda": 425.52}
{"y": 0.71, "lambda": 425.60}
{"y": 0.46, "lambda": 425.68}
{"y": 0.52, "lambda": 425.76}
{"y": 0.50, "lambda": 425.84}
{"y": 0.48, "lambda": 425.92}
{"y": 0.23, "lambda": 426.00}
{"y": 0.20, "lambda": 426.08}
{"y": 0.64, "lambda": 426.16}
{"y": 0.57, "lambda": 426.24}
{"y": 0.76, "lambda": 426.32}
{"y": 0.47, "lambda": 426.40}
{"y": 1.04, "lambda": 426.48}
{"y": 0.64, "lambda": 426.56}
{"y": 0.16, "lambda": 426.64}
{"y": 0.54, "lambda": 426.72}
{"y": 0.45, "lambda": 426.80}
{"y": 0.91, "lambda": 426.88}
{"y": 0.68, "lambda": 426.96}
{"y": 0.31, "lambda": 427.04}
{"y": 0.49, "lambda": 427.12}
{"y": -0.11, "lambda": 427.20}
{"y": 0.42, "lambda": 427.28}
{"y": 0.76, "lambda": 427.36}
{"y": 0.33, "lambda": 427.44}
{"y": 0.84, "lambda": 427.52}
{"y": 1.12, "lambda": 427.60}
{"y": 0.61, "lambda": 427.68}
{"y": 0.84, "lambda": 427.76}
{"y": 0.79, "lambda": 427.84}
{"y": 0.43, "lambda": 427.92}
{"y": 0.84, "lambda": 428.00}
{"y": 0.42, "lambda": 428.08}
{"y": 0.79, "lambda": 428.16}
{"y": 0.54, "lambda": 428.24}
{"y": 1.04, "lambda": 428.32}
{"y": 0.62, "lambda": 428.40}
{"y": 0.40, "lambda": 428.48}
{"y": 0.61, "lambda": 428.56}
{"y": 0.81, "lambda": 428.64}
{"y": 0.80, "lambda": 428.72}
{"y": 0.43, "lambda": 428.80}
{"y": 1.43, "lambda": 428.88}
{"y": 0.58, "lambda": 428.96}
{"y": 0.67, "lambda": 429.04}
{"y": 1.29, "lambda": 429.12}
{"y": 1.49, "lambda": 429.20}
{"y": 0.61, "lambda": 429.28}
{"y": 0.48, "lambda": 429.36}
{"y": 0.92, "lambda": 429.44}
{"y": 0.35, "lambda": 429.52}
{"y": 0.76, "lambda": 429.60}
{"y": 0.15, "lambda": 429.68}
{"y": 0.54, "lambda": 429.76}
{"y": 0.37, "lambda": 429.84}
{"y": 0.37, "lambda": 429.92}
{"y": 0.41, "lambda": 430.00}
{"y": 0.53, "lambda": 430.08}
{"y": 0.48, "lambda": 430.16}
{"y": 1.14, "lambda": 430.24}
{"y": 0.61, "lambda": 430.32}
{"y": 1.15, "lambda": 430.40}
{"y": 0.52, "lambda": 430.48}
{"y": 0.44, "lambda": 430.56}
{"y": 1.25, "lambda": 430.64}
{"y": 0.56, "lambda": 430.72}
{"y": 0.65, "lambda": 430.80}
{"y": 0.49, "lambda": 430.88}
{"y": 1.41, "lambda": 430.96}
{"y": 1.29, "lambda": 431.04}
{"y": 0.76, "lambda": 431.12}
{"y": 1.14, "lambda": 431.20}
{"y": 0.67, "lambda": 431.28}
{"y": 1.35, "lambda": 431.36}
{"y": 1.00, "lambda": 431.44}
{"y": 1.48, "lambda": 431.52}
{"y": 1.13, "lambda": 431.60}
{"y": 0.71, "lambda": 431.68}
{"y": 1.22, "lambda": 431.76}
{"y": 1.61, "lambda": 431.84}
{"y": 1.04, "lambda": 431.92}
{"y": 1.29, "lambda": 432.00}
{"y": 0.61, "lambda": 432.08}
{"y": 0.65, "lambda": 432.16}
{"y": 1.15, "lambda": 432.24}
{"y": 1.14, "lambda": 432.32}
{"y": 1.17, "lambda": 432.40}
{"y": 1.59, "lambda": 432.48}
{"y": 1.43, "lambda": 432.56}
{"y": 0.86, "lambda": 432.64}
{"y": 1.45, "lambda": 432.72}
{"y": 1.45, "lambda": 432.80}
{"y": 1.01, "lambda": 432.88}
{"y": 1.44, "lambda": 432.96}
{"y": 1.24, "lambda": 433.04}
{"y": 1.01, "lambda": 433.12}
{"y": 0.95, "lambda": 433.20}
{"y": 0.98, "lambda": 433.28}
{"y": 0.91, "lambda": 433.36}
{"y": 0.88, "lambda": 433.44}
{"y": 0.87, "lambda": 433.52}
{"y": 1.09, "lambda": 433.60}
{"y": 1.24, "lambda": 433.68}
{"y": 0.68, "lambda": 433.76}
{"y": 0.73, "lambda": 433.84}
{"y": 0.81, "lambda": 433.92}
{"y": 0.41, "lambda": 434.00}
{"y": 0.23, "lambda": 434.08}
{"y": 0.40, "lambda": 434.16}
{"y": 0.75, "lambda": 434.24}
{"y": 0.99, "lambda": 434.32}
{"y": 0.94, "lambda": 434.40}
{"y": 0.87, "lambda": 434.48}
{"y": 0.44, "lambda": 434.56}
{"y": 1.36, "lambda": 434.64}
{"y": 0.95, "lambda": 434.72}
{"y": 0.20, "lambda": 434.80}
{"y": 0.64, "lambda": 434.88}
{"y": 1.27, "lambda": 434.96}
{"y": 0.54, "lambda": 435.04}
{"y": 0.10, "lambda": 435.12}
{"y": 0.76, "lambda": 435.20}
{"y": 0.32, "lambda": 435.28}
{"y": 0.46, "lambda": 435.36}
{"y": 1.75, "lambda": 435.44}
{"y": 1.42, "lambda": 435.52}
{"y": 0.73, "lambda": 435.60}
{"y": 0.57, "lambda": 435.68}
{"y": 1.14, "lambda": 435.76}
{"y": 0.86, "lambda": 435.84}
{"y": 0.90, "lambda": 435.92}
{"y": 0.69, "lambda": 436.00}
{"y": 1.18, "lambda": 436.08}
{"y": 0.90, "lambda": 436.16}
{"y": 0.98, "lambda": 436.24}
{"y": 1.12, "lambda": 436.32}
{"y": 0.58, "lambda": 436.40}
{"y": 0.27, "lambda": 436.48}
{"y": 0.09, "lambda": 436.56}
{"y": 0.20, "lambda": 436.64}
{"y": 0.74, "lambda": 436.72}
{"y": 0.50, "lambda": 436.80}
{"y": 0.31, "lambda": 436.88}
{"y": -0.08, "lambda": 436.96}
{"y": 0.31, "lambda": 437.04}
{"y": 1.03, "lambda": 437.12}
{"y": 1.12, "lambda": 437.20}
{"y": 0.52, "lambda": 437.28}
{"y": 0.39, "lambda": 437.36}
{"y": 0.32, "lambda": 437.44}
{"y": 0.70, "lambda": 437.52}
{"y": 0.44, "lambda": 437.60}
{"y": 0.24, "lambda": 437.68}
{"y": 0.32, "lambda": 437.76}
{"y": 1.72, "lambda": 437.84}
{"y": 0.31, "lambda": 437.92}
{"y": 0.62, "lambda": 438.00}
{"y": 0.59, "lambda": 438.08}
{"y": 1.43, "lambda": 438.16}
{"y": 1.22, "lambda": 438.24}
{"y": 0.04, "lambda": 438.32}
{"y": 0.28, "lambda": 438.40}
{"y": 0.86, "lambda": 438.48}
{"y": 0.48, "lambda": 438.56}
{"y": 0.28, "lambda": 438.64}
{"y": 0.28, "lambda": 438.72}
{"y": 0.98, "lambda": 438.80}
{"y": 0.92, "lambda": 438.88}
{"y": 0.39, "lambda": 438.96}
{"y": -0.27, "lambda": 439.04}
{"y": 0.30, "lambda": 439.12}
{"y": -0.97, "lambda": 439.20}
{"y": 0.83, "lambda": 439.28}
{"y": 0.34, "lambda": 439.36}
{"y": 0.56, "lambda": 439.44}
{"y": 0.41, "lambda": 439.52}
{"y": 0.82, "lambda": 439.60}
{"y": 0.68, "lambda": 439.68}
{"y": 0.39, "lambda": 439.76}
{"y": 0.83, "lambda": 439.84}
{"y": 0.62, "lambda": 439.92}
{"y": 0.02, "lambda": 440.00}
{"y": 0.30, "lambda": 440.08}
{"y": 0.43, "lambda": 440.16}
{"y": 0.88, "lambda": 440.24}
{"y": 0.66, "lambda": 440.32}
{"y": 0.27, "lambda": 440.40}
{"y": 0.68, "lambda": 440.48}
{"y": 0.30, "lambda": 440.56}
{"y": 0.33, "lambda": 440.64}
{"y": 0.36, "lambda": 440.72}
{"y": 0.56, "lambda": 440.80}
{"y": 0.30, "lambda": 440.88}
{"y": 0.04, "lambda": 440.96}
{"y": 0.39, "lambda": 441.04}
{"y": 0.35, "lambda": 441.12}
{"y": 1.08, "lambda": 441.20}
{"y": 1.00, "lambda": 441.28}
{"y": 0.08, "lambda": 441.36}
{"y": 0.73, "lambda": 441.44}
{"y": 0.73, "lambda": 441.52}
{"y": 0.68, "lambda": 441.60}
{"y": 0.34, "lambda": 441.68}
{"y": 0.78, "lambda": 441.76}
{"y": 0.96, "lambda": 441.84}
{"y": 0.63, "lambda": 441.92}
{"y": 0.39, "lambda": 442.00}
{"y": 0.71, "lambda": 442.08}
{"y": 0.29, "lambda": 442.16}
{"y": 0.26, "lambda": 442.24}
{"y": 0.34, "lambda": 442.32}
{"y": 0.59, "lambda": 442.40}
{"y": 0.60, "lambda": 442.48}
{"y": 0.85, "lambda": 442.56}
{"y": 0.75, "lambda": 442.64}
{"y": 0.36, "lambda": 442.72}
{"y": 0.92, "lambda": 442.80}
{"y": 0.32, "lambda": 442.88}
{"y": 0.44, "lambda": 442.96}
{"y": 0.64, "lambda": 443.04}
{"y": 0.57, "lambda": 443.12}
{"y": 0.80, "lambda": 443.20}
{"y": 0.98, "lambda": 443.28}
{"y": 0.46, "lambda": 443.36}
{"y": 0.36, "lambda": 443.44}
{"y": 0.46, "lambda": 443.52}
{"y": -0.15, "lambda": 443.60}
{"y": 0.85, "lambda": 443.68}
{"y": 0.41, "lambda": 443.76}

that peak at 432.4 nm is C III]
